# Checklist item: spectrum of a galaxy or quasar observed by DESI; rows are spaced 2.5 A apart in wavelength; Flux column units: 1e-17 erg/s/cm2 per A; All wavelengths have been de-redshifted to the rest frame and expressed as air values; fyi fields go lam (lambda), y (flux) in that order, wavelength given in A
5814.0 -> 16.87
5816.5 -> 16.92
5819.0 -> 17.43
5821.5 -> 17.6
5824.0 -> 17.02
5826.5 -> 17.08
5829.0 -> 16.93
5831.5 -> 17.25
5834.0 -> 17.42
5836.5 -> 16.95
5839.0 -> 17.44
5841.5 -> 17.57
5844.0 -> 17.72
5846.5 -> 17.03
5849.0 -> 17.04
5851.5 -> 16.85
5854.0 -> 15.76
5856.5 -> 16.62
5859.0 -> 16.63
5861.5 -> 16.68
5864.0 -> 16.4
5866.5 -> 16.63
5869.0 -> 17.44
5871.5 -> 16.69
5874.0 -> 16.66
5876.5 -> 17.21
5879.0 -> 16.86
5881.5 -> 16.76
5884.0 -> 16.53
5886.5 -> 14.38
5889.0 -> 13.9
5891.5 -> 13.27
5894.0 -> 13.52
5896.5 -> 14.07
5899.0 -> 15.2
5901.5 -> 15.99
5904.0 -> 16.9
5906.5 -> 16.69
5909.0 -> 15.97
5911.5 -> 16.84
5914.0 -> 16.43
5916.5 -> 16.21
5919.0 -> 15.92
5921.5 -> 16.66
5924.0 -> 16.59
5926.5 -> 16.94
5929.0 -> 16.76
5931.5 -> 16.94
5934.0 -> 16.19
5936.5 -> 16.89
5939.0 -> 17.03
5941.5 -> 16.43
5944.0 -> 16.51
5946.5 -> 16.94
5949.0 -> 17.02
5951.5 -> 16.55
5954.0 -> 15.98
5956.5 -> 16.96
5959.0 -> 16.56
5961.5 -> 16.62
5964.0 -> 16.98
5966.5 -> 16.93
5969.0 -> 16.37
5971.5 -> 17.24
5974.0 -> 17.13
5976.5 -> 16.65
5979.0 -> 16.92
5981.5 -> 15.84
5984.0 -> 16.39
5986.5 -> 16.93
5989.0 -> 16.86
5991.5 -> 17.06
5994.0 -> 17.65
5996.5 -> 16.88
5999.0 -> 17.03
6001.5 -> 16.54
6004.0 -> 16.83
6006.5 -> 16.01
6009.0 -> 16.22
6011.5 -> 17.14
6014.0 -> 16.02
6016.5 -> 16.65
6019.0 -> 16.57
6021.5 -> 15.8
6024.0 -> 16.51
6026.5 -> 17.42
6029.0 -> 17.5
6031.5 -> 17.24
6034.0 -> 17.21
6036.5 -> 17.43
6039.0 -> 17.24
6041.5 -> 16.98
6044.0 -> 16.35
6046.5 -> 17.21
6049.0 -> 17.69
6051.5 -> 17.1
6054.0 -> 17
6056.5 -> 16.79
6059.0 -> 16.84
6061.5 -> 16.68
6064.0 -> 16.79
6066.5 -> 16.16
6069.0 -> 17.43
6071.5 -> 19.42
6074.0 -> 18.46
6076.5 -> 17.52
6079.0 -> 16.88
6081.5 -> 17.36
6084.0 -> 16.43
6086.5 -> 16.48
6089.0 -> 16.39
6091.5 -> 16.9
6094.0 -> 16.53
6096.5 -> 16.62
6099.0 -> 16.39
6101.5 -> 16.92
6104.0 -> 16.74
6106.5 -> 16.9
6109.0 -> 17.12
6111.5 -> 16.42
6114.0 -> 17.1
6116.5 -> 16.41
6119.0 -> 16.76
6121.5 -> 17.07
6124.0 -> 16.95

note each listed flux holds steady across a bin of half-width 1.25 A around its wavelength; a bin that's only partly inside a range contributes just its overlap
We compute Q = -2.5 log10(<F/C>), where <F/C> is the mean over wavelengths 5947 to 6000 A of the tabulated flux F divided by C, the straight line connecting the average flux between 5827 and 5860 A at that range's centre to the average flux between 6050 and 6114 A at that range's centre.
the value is 0.01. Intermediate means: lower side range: 17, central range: 16.8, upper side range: 17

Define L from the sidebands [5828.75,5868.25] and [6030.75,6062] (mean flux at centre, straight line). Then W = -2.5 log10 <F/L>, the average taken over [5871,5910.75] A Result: 0.087 mag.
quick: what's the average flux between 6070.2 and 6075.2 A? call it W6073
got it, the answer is 18.9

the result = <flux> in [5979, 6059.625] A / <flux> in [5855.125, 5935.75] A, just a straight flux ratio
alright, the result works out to 1.04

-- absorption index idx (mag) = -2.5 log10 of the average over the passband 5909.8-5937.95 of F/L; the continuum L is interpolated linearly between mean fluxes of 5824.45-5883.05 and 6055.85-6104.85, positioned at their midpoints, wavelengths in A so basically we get 0.02 mag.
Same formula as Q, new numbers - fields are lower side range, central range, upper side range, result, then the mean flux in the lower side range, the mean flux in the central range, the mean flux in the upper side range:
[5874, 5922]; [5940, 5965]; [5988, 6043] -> -0.03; 15.8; 16.7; 16.9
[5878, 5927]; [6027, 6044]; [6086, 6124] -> -0.05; 15.8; 17.2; 16.7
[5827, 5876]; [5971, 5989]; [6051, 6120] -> 0.01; 16.9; 16.7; 16.9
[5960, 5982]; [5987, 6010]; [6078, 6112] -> 0.00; 16.8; 16.8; 16.7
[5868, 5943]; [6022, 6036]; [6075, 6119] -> -0.04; 16.1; 17.1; 16.8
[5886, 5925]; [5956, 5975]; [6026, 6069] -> -0.04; 15.5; 16.8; 17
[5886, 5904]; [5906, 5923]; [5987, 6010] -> -0.10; 14.5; 16.4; 16.8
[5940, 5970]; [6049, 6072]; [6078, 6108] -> -0.03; 16.7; 17.1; 16.7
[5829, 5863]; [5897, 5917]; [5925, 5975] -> 0.04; 17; 16.2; 16.7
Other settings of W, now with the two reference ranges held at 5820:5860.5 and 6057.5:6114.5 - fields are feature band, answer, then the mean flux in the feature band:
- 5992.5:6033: 0.016 mag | 16.8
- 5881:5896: 0.168 mag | 14.6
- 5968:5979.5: 0.009 mag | 16.9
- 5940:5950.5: 0.019 mag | 16.7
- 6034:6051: -0.010 mag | 17.2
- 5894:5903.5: 0.137 mag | 15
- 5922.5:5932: 0.015 mag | 16.8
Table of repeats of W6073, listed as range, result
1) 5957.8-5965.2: 16.7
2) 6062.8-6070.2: 16.8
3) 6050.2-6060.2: 16.9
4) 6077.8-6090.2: 16.7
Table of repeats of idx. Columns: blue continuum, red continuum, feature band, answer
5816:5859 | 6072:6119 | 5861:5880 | 0.02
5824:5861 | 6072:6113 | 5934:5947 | 0.02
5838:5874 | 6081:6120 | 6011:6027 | 0.02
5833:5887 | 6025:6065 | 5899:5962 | 0.02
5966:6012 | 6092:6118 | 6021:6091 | -0.02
